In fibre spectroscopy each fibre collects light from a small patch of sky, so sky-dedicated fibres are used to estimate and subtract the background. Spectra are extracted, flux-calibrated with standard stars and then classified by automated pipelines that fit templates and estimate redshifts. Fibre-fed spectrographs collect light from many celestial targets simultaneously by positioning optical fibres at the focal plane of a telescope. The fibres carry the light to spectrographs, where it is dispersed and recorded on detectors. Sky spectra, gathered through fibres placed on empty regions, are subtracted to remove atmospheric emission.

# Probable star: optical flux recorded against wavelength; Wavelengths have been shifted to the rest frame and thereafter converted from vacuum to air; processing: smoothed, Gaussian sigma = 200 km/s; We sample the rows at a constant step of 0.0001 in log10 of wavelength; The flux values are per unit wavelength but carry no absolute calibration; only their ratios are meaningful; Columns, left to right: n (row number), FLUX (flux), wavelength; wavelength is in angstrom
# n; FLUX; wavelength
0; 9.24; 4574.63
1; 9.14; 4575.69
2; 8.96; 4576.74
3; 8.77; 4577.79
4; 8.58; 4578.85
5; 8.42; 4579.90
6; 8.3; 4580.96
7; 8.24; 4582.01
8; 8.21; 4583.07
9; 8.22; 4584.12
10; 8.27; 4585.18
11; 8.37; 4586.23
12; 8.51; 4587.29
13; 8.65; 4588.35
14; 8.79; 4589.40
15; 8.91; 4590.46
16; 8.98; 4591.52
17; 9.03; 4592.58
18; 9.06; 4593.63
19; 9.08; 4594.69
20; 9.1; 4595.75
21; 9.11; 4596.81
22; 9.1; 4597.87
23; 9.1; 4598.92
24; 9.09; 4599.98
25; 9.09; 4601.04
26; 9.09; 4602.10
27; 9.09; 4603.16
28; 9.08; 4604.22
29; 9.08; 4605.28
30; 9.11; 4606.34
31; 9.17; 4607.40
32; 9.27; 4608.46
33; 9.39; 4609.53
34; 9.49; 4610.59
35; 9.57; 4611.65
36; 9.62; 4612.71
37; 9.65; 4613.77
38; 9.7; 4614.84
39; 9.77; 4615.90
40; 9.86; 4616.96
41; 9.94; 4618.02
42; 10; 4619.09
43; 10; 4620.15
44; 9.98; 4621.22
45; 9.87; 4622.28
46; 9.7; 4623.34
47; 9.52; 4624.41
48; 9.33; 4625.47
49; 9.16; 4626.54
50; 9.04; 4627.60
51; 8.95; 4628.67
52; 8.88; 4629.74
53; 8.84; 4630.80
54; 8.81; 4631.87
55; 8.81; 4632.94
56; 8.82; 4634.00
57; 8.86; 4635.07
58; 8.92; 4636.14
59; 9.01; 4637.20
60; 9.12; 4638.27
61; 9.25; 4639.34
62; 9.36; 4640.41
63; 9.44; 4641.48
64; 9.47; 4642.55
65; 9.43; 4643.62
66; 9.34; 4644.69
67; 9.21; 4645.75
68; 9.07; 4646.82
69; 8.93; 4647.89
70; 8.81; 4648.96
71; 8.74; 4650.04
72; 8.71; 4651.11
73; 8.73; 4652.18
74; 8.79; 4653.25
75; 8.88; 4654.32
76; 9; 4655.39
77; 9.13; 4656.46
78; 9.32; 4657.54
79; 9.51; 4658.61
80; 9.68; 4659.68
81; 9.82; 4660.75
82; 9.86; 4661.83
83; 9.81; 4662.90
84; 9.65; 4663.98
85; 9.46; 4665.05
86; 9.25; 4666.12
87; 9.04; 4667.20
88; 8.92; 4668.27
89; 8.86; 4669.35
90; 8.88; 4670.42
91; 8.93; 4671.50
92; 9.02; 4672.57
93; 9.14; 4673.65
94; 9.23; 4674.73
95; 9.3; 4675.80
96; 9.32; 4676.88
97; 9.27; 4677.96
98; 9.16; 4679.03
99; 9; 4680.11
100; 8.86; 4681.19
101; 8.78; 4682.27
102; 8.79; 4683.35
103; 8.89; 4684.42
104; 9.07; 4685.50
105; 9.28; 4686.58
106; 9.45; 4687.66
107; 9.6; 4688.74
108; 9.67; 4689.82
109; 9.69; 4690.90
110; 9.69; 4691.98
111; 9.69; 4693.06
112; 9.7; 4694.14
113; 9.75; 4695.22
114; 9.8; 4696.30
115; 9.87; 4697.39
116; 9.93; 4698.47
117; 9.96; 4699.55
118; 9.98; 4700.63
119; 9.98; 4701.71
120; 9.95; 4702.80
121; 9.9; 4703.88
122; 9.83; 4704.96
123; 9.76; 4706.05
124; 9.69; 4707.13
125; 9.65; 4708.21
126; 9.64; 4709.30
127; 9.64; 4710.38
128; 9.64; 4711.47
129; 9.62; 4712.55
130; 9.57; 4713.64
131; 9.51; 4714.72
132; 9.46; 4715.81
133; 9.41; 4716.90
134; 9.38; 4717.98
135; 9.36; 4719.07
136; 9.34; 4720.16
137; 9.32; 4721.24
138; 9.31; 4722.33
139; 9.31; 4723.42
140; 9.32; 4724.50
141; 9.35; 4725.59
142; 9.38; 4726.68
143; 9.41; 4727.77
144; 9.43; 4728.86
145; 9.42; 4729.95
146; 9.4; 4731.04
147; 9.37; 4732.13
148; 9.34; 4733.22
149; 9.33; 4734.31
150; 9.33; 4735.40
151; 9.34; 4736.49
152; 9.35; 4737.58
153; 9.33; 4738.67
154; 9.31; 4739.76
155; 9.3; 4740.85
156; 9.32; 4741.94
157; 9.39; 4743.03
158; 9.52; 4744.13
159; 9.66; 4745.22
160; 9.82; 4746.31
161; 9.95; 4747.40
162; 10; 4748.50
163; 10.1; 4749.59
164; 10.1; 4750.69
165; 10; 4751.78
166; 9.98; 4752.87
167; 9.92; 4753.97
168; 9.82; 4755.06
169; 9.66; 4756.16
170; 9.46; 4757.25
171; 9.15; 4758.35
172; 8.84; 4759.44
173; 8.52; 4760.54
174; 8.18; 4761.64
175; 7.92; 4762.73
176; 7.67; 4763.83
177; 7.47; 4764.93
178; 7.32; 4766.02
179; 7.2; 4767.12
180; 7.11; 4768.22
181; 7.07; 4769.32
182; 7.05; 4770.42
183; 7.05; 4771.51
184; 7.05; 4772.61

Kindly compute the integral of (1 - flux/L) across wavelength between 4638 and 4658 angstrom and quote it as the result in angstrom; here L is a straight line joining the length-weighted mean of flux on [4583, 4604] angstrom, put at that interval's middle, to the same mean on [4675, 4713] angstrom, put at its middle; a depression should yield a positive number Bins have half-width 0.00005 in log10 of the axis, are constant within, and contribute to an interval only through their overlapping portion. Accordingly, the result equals 0.3 angstrom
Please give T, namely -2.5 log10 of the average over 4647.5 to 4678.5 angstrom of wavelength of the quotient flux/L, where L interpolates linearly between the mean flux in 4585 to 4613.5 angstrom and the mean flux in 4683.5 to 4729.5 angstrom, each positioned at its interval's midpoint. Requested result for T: 0.02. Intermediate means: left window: 9.06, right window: 9.57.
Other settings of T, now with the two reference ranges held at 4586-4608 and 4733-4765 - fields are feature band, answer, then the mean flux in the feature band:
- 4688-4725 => -0.05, 9.64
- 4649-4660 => 0.01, 9.02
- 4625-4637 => 0.01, 8.95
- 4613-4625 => -0.09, 9.81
